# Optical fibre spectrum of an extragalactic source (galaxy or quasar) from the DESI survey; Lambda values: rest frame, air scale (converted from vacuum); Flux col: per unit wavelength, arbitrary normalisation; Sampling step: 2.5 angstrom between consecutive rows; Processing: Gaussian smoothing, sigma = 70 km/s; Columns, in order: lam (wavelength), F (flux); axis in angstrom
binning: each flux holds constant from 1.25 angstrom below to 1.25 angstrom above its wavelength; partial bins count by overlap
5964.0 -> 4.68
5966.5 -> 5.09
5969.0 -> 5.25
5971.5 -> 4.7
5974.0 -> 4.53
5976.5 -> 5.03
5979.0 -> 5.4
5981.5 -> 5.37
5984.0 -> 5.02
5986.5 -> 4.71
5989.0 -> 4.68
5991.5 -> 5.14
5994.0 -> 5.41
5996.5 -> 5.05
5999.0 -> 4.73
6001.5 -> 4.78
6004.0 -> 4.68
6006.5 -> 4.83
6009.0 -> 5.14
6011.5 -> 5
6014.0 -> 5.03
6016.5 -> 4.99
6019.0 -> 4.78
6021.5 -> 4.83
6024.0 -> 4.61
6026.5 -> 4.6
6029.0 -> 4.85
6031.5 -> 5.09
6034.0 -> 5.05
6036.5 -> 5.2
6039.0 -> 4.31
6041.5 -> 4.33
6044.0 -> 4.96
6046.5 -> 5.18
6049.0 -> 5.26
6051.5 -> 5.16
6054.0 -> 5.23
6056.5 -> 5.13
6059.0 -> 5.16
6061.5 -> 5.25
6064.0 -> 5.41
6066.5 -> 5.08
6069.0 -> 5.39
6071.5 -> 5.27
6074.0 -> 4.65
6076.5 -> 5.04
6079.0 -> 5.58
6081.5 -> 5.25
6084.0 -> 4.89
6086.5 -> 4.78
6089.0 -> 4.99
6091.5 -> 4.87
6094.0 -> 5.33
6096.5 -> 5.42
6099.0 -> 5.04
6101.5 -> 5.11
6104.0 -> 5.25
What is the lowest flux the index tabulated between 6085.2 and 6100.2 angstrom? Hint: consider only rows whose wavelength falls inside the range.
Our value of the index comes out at 4.78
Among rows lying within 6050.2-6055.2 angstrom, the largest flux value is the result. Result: 5.23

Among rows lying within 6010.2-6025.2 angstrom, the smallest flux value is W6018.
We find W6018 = 4.61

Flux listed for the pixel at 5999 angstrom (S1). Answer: 4.73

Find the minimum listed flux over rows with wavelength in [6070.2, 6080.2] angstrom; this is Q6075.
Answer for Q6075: 4.65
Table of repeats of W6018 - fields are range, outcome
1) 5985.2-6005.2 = 4.68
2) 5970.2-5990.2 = 4.53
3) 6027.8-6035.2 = 4.85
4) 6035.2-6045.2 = 4.31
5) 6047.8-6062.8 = 5.13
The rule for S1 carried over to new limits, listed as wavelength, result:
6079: 5.58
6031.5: 5.09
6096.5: 5.42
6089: 4.99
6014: 5.03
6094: 5.33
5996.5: 5.05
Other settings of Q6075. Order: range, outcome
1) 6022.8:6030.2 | 4.6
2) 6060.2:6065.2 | 5.25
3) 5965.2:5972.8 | 4.7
